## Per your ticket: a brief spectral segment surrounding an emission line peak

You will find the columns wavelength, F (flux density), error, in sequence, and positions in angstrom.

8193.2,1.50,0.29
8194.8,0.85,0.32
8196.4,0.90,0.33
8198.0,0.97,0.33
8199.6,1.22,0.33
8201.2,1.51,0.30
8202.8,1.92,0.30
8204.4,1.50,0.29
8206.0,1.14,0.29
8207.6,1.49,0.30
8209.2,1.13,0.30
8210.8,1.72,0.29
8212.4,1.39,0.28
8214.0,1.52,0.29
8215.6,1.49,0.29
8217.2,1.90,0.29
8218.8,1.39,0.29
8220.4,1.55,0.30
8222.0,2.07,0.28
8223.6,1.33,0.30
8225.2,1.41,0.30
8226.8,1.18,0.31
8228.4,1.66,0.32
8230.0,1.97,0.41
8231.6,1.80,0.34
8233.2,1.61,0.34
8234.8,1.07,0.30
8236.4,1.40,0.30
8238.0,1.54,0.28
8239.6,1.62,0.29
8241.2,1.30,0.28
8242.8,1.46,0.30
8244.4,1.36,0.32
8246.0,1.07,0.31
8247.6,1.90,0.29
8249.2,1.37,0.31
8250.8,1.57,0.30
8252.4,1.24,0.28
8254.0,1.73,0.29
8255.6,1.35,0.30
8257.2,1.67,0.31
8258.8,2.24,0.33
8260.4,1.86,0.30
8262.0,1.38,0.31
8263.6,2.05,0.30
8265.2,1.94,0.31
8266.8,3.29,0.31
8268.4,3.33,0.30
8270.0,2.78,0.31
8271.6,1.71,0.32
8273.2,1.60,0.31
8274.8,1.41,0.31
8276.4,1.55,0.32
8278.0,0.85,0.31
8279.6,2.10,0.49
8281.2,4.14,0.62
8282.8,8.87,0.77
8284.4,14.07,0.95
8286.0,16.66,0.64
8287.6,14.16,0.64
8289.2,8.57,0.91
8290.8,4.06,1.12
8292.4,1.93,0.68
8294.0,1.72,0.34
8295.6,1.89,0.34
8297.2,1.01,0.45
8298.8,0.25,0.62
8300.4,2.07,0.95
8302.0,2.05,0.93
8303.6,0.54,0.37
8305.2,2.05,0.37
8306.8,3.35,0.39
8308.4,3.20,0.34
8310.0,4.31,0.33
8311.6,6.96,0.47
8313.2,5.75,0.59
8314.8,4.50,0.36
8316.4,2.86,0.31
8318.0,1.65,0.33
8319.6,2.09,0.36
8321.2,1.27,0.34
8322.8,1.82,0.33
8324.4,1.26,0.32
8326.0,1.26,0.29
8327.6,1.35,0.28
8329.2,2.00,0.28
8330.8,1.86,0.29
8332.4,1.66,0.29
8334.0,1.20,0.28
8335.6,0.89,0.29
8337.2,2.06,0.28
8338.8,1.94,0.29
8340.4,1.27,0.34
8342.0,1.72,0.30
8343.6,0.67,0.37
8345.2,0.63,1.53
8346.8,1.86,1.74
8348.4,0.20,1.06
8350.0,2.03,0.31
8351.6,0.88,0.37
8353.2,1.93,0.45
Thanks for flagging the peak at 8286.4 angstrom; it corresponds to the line Halpha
